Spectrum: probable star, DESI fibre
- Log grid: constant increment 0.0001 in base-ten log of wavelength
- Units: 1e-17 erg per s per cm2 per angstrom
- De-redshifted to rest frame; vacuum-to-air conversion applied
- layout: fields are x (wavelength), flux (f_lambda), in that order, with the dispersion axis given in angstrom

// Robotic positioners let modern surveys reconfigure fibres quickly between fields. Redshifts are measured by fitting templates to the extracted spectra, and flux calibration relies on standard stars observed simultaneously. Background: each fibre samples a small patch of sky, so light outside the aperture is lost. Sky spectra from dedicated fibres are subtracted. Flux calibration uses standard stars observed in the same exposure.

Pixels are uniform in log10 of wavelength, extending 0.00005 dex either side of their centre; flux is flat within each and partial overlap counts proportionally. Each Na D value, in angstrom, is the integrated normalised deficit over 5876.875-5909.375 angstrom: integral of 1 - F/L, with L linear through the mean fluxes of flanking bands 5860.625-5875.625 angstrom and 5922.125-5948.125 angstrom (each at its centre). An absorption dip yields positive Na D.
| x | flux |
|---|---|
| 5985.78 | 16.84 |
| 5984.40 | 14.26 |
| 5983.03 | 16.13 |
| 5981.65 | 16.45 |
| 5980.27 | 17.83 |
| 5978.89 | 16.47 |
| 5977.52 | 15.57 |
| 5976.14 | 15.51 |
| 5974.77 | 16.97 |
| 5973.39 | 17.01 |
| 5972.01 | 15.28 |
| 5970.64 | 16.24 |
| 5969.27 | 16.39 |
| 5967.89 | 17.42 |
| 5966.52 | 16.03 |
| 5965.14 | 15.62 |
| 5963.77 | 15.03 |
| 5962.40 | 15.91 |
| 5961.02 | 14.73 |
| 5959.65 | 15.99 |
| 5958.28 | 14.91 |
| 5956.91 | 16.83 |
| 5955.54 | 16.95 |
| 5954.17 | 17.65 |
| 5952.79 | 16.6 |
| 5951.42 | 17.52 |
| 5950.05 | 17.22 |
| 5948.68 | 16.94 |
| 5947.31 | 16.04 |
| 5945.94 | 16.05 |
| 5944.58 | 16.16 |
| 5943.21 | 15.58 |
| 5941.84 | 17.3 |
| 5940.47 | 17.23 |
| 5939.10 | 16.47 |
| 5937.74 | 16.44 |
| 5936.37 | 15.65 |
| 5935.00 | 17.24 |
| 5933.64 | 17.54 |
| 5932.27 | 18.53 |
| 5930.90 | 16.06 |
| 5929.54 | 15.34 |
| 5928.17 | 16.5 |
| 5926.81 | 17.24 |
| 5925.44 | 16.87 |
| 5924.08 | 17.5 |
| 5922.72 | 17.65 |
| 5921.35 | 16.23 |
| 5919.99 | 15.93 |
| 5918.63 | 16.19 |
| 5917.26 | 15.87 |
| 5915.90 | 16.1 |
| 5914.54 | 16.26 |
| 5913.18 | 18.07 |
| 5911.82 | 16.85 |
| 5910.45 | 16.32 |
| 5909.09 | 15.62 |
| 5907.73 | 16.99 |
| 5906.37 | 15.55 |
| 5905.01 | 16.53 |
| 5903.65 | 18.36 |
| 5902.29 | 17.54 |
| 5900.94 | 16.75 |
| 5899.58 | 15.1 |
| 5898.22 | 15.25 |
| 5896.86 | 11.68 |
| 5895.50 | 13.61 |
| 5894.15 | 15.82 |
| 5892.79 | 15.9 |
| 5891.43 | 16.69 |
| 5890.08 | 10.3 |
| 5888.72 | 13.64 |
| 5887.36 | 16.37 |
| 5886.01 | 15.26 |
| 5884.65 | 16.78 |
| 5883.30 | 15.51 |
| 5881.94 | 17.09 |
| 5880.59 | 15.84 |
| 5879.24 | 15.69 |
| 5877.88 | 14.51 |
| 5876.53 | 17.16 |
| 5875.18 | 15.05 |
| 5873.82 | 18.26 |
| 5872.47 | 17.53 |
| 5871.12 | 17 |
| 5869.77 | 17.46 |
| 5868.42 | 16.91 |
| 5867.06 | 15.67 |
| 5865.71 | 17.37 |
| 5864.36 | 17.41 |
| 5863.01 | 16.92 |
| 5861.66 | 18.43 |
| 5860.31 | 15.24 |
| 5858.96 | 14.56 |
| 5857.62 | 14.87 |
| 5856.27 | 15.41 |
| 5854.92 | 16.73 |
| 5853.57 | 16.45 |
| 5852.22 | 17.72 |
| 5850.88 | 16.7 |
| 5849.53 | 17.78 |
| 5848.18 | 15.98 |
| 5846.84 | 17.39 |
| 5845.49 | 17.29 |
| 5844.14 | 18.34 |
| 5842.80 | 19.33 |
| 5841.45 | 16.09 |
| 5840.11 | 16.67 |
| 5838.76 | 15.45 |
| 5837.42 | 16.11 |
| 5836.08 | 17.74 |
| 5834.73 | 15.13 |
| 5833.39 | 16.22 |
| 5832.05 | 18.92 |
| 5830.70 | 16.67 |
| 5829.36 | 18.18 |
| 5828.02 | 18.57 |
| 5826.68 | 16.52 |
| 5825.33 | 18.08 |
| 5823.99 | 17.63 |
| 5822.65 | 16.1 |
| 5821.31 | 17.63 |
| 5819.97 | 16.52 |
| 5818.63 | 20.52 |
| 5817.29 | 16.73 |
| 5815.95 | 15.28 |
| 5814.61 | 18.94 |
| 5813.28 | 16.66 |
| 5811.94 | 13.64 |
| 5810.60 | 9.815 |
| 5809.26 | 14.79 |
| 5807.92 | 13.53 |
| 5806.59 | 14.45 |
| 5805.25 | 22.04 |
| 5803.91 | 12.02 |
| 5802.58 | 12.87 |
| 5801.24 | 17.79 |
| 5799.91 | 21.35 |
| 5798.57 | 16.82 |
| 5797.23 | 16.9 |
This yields 2.7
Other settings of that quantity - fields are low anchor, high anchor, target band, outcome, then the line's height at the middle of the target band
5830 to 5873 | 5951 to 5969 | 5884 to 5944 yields 1.1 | 16.5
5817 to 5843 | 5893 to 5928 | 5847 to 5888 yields 0.7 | 16.8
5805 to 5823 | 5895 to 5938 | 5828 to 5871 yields -1.8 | 16.2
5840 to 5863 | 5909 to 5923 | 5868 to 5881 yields 0.1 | 16.7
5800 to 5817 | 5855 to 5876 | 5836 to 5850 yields -0.8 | 16.1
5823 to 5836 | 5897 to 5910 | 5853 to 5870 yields 0.4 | 16.8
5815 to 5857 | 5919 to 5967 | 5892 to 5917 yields 1.0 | 16.7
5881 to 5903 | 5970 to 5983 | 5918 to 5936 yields -1.3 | 15.7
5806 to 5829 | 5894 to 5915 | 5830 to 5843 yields -0.4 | 16.2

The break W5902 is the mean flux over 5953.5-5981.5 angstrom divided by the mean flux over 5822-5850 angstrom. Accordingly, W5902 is 0.9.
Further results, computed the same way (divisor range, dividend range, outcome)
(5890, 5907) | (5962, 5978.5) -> 1.04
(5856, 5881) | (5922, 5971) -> 1.01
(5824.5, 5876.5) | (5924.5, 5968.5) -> 0.98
